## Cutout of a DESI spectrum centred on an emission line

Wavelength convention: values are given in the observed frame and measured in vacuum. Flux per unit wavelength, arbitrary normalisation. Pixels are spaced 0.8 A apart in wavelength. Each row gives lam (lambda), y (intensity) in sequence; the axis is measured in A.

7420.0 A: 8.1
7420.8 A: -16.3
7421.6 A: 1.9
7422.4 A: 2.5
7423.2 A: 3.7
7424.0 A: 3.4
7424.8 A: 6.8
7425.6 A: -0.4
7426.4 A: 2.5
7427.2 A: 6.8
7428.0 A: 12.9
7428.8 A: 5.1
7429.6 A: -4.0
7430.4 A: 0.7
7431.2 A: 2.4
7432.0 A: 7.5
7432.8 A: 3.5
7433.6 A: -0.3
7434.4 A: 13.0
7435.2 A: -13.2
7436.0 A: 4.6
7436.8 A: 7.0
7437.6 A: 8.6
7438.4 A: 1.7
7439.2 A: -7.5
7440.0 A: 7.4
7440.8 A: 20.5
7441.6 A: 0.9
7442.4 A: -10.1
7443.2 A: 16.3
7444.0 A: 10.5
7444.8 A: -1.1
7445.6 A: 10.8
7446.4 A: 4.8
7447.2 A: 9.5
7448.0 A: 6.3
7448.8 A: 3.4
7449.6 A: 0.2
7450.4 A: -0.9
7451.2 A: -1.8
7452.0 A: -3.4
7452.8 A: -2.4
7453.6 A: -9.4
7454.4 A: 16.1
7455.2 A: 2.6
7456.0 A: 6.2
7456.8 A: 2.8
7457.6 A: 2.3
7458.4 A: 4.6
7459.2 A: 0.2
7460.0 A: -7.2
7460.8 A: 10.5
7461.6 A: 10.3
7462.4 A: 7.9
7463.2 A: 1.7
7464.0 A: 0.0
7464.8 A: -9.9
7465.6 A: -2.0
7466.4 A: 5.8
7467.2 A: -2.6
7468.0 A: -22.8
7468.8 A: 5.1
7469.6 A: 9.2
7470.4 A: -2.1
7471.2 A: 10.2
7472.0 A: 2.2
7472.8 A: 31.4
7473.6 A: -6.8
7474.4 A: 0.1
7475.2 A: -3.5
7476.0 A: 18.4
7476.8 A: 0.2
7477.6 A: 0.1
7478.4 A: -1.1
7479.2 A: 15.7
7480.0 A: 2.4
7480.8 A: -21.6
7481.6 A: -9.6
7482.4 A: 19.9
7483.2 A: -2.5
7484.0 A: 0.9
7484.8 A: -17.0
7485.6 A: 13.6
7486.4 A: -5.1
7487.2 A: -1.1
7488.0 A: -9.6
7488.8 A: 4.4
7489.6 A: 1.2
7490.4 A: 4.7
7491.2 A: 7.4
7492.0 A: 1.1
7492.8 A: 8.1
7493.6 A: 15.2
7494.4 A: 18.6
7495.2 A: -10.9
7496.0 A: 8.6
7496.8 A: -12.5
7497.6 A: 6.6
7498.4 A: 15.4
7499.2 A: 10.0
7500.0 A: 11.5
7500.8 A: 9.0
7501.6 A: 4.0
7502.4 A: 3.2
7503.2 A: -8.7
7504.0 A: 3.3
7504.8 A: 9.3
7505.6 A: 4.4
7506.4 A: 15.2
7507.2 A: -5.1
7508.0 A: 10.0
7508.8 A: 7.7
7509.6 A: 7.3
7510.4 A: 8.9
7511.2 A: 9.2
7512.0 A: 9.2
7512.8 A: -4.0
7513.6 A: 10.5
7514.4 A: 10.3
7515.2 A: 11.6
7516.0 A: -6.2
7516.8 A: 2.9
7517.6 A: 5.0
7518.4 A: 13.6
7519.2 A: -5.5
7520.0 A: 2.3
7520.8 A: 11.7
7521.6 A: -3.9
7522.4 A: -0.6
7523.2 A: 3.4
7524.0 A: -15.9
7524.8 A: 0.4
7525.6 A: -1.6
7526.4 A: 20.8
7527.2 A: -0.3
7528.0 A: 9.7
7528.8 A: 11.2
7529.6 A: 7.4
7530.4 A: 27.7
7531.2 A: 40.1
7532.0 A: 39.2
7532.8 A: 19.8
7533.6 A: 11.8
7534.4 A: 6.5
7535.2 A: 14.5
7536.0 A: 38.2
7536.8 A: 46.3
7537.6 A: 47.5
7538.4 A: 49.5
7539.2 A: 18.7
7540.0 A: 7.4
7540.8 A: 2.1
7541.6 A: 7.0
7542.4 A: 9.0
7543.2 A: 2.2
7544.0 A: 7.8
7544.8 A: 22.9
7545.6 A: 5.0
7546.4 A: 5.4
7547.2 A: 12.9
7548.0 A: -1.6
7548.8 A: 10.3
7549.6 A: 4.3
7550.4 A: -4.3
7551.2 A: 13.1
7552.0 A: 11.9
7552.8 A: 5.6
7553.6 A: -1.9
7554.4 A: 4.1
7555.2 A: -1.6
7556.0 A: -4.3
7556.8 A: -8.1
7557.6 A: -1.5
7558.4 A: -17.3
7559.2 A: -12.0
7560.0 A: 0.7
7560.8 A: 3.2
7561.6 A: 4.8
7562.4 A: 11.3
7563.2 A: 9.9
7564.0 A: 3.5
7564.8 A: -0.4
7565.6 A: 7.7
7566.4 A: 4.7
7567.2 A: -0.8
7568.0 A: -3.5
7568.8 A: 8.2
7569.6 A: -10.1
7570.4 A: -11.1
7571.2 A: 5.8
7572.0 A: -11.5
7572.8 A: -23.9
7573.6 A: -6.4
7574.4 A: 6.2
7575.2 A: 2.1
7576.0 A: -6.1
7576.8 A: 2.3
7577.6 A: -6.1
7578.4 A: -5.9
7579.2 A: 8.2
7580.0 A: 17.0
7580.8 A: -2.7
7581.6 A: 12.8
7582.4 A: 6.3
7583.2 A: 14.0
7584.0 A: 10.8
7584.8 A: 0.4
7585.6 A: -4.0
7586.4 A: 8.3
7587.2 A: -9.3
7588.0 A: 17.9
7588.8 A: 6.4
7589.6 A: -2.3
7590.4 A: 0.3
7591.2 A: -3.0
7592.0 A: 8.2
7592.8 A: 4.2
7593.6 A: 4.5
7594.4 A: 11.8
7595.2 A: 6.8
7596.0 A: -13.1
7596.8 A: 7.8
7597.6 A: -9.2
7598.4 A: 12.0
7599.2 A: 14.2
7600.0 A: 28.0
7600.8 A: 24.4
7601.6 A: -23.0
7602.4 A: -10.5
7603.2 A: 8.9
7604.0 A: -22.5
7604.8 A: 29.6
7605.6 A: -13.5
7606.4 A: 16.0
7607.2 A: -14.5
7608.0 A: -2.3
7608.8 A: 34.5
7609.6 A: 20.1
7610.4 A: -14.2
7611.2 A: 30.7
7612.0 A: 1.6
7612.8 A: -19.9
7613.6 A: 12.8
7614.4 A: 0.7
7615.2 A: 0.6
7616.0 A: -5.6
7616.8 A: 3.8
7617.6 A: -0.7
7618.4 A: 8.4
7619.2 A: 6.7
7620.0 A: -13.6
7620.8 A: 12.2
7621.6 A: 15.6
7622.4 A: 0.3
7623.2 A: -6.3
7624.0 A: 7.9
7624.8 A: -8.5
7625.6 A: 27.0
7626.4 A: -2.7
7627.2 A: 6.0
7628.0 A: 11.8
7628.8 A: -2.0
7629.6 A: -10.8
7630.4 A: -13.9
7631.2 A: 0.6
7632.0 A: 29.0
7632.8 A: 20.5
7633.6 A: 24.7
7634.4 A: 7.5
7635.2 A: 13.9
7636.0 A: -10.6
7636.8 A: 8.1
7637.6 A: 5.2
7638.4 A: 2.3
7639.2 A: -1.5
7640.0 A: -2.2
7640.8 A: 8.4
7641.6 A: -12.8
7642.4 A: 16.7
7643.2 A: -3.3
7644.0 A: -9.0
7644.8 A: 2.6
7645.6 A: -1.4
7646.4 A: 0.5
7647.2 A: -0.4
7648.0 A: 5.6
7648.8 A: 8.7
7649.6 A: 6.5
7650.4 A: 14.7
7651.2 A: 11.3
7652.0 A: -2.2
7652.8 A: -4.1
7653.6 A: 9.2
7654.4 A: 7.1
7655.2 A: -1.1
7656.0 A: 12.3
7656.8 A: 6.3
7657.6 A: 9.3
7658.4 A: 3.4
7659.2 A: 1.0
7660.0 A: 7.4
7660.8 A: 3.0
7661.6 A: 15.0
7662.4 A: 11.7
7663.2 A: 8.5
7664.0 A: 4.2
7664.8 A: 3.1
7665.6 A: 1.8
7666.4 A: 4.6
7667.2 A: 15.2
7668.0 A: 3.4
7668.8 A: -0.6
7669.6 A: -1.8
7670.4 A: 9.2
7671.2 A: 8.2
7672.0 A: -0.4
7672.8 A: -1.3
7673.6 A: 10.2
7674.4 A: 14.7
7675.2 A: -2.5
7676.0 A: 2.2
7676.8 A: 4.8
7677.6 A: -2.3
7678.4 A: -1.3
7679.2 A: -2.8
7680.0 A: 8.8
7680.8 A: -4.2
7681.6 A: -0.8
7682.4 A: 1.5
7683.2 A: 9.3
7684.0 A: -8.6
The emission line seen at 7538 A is [O II]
